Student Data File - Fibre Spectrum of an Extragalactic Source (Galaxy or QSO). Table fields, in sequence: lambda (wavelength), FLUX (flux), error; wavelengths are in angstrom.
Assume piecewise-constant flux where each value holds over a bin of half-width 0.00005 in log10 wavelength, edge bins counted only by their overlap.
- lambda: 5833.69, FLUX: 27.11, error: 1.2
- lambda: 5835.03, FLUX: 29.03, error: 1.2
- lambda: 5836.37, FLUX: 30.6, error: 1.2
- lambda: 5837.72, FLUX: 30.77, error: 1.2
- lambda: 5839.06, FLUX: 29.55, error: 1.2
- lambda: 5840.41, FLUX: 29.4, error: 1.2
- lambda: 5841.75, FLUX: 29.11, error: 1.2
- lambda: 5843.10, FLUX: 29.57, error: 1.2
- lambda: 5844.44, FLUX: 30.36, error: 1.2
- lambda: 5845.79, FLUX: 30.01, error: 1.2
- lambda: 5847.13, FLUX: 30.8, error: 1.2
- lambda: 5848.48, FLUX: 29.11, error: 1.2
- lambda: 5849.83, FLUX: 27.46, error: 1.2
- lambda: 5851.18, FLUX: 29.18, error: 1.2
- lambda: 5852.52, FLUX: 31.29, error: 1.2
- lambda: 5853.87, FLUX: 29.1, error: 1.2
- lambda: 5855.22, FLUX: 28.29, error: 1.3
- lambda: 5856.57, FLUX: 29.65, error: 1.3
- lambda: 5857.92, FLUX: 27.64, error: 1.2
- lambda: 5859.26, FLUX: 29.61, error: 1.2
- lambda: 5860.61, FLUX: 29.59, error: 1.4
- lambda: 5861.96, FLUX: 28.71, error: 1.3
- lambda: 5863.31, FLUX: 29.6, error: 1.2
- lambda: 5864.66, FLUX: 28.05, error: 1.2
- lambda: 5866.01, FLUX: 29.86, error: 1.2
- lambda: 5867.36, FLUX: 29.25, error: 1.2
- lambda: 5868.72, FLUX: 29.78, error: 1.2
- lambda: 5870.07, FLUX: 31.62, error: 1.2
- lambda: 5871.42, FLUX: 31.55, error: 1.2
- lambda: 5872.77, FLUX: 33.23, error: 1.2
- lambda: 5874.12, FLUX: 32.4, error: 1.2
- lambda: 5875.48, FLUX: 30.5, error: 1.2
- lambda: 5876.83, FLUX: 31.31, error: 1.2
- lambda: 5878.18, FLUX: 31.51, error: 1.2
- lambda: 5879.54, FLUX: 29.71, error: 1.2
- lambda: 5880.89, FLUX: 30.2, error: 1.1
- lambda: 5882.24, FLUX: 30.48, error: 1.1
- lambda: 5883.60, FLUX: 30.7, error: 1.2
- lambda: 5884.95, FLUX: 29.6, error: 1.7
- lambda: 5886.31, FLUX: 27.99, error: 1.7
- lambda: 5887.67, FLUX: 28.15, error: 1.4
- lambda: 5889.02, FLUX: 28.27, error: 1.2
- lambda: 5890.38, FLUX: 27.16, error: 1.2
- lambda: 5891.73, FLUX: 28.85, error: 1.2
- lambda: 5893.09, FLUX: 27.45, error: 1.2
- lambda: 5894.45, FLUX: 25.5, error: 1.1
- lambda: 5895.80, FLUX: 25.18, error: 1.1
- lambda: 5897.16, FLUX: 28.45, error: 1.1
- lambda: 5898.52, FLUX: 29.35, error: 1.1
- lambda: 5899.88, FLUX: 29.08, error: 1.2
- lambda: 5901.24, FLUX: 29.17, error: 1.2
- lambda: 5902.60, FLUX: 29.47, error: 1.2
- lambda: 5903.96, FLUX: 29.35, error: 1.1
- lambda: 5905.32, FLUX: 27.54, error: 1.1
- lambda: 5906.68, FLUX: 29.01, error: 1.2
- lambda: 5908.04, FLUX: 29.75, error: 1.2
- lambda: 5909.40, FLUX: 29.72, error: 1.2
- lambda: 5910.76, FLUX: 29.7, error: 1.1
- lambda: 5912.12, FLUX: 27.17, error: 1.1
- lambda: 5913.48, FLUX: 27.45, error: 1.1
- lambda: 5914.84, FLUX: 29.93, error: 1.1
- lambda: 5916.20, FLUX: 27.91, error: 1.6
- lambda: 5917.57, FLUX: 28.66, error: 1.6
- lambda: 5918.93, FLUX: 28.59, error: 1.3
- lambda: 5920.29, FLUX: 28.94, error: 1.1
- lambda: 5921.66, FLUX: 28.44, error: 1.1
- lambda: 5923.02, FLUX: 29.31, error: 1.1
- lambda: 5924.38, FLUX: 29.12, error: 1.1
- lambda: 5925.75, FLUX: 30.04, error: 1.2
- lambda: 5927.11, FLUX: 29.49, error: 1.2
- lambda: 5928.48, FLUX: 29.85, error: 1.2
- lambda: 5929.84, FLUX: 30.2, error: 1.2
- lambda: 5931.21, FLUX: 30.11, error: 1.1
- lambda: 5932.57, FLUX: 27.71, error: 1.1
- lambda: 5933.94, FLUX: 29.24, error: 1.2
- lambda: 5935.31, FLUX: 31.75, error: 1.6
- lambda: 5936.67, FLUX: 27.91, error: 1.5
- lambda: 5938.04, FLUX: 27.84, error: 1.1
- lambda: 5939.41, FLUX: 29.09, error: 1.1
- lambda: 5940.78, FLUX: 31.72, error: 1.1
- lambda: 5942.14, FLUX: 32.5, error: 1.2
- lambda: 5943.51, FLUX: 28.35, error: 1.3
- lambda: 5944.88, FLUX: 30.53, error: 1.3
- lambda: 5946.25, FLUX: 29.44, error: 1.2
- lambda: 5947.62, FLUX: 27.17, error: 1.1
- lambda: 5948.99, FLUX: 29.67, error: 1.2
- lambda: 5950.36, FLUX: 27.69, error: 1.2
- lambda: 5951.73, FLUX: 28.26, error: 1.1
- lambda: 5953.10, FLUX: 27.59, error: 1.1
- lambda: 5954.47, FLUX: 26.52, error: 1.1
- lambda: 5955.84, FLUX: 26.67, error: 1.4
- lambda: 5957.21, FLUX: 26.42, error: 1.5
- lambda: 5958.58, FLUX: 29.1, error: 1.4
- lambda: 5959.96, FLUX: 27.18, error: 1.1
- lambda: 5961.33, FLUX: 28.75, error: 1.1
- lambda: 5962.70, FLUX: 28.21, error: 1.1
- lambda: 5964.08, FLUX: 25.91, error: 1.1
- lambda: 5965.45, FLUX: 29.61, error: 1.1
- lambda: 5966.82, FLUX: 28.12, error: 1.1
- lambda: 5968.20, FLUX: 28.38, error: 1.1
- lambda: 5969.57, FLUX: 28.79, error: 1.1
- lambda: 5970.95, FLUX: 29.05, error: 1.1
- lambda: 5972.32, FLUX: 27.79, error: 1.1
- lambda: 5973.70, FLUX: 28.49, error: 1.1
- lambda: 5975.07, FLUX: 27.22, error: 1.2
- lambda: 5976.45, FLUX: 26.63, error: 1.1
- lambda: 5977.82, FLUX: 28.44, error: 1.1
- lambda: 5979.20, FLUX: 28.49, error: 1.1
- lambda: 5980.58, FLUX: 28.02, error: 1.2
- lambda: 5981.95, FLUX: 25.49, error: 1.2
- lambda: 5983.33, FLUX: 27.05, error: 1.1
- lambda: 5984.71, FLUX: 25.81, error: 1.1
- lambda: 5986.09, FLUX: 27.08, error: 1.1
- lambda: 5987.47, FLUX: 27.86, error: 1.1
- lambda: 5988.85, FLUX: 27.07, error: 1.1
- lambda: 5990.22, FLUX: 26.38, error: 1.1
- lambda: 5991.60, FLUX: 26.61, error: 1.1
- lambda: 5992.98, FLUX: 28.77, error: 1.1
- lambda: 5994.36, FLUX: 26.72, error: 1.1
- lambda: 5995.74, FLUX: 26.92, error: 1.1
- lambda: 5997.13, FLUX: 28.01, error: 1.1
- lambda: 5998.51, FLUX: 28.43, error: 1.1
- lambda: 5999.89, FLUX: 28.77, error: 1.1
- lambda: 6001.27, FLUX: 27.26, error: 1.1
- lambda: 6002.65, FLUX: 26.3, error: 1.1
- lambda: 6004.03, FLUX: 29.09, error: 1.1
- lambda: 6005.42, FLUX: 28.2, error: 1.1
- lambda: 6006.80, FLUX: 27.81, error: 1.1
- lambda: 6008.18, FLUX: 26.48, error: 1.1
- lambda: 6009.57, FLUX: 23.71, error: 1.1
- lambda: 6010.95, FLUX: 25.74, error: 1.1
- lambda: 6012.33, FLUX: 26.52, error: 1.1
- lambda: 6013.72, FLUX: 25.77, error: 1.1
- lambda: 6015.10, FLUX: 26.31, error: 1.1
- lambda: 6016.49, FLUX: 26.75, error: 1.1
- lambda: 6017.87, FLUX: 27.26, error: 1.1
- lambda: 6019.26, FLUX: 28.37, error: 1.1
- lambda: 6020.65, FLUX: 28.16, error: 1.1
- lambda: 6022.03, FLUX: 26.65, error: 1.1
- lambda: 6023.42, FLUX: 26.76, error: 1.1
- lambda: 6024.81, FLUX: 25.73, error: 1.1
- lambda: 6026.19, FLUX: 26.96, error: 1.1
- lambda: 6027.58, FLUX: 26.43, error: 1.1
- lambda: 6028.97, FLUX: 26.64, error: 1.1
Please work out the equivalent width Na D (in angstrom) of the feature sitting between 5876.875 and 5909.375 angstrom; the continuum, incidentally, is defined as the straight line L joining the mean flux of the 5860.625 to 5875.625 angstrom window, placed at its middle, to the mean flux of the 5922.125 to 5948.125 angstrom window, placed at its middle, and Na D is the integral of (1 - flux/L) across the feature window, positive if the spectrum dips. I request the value 1.3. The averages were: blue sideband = 30.4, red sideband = 29.6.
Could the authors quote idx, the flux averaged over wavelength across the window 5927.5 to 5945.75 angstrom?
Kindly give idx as 29.7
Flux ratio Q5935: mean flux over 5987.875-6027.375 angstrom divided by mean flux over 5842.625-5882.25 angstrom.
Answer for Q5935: 0.90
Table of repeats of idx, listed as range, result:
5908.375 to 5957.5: 28.9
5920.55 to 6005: 28.3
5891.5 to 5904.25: 28.1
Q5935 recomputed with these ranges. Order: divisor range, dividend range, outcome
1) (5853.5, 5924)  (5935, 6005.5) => 0.96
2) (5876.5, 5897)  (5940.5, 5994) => 0.97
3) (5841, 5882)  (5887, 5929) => 0.95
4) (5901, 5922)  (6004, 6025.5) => 0.93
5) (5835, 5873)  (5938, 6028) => 0.93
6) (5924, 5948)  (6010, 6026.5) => 0.90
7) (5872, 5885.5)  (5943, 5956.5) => 0.91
